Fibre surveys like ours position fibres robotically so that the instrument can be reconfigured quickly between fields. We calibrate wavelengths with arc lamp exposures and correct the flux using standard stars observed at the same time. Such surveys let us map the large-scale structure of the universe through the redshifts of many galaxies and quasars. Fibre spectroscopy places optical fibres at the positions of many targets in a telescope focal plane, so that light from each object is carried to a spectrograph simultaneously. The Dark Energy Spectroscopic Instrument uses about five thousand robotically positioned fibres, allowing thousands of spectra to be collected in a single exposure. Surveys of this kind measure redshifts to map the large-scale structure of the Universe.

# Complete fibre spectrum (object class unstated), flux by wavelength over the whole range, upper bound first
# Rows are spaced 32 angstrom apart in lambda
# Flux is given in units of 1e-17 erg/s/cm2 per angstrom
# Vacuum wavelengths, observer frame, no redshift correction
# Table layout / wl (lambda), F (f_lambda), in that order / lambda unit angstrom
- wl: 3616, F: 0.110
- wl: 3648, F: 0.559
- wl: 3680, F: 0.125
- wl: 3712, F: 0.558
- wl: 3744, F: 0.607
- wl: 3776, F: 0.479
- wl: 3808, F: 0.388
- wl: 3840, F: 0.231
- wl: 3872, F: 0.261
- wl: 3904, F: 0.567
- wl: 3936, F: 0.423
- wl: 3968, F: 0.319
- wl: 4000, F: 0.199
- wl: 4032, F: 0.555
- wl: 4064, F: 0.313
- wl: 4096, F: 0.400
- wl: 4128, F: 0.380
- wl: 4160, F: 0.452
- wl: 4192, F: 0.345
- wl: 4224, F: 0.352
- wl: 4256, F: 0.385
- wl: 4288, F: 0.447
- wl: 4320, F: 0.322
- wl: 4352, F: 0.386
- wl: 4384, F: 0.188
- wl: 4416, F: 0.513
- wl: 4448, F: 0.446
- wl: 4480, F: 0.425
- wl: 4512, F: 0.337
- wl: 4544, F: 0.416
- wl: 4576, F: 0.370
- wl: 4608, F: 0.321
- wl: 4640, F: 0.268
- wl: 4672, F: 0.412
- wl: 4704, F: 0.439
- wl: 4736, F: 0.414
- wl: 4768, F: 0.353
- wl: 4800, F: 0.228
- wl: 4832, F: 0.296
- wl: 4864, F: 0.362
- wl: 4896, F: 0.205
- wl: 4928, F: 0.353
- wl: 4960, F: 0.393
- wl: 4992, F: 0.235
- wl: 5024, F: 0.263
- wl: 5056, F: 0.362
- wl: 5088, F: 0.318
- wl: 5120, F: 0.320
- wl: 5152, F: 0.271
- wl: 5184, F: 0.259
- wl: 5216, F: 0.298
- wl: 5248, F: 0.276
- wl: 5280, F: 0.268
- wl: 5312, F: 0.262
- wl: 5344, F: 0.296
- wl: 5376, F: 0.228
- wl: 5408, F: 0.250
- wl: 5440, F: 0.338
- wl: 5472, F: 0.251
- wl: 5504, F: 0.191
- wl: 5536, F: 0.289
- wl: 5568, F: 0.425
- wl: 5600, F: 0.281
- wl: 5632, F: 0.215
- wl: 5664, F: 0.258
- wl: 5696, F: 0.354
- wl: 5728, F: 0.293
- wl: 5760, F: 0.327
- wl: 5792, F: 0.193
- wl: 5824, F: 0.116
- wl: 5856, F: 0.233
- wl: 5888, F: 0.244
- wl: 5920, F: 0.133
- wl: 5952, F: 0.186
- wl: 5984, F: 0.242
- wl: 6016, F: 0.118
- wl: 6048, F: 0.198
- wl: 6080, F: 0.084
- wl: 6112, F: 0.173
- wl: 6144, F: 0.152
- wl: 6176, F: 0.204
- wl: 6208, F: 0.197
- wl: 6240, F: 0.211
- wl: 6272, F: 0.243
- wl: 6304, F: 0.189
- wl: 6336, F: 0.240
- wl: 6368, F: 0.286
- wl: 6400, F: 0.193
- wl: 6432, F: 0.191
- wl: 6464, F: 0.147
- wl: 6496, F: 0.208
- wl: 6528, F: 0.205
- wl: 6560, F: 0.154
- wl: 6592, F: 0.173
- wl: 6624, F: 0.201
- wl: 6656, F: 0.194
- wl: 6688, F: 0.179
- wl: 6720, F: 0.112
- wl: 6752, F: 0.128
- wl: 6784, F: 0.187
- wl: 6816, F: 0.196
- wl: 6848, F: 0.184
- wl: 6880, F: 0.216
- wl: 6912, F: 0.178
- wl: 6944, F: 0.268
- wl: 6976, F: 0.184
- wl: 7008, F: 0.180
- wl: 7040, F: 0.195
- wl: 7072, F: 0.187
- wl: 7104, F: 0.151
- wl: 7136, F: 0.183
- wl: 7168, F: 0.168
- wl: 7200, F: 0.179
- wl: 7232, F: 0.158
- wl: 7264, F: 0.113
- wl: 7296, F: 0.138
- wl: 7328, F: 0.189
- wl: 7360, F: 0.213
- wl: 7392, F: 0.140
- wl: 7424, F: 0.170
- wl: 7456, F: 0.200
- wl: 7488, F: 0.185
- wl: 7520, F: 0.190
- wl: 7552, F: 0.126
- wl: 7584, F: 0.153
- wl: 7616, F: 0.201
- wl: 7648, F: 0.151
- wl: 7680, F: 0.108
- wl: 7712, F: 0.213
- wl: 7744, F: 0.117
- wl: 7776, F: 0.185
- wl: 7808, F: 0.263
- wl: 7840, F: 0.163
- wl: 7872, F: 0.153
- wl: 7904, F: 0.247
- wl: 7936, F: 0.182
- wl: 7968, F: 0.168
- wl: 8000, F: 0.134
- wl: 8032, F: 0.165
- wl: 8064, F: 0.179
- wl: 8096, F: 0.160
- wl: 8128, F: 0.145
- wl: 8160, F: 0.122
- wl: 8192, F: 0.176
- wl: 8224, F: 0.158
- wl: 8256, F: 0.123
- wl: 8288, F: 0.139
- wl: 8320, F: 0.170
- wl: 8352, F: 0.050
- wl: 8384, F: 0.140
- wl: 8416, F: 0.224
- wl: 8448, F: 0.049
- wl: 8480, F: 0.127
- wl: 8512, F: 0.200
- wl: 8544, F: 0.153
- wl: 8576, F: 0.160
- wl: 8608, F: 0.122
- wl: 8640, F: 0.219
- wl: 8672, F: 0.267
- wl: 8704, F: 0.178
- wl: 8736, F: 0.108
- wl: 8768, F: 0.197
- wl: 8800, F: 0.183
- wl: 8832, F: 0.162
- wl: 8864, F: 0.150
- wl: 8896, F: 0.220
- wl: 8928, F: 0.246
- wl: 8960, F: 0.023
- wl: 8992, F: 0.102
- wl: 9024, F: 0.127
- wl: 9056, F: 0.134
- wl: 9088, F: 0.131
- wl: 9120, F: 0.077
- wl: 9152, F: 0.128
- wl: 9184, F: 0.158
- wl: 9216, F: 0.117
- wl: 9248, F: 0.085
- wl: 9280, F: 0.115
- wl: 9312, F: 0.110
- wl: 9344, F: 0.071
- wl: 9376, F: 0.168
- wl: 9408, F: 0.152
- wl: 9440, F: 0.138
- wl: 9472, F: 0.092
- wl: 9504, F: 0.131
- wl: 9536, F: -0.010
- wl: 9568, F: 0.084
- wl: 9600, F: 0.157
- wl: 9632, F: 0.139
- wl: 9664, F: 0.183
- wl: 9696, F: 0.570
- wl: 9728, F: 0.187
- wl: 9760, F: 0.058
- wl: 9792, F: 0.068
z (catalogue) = 1.60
